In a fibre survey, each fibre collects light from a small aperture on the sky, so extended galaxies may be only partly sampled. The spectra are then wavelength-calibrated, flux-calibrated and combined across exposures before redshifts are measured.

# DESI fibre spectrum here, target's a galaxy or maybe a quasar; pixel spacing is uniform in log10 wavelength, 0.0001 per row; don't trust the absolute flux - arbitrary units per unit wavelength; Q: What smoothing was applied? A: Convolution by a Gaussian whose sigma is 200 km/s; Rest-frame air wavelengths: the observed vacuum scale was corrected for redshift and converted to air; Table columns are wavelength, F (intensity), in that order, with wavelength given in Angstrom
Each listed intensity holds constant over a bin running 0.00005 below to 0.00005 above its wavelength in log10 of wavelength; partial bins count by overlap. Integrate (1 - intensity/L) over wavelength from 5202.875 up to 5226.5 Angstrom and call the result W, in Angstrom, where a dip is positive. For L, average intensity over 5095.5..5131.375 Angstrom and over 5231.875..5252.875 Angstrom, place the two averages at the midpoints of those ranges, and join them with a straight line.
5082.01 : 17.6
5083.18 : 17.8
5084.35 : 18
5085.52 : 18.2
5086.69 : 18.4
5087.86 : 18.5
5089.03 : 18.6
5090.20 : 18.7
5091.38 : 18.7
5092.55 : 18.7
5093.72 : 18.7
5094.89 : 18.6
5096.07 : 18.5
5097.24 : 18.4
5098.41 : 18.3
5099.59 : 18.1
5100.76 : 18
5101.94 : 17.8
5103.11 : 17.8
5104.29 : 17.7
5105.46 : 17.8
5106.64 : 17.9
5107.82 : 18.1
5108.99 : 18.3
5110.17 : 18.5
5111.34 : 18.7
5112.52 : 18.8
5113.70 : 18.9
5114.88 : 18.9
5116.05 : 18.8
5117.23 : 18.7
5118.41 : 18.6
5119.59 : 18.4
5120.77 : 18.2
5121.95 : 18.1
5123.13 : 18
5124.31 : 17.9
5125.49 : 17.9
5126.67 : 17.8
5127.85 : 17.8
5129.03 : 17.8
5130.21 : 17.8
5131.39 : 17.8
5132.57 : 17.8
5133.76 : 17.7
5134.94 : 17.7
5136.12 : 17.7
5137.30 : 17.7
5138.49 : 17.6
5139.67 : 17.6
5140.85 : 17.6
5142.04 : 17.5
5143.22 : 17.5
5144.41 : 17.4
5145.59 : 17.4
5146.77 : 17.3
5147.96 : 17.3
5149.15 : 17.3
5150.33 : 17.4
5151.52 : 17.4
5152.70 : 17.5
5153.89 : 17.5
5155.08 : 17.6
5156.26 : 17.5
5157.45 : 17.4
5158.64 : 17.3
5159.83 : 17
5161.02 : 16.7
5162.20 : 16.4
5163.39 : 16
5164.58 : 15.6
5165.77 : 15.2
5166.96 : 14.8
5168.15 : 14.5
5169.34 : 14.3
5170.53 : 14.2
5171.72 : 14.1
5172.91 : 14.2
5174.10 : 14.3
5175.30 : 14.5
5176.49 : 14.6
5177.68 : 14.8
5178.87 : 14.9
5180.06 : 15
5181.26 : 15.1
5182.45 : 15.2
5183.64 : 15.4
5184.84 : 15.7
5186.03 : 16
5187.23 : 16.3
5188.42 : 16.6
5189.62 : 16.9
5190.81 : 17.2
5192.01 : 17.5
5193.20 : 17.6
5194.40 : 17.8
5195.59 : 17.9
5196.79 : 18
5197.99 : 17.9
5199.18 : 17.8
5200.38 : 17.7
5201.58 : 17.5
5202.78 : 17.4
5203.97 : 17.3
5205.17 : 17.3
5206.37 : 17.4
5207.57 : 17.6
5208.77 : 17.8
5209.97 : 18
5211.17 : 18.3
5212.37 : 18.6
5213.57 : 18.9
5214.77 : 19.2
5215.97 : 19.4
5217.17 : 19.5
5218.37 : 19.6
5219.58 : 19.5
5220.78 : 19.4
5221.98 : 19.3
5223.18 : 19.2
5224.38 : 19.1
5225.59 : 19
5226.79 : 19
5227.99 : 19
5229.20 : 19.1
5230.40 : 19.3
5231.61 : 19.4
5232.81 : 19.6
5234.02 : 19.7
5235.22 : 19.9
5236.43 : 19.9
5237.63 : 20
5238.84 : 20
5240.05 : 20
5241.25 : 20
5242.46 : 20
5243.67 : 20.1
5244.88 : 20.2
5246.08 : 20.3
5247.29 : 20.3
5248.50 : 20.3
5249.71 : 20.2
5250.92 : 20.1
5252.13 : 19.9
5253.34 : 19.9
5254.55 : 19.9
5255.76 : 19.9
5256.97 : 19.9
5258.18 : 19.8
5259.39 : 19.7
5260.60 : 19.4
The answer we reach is 1.20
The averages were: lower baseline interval 18.2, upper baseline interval 20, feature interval 18.6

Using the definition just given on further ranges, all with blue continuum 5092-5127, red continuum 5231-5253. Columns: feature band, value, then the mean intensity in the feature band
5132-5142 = 0.53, 17.7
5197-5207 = 0.99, 17.6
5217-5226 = 0.18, 19.3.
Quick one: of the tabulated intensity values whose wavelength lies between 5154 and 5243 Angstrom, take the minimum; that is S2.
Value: 14.1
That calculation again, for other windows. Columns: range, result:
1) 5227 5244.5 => 19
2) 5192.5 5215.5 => 17.3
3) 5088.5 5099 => 18.3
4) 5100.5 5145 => 17.4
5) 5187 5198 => 16.3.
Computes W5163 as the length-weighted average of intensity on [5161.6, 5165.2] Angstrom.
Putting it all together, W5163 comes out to 16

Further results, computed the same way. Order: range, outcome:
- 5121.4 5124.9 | 18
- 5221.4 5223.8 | 19.3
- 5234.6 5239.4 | 20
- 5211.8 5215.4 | 18.9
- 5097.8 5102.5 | 18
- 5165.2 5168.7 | 14.8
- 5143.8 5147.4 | 17.4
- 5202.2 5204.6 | 17.4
